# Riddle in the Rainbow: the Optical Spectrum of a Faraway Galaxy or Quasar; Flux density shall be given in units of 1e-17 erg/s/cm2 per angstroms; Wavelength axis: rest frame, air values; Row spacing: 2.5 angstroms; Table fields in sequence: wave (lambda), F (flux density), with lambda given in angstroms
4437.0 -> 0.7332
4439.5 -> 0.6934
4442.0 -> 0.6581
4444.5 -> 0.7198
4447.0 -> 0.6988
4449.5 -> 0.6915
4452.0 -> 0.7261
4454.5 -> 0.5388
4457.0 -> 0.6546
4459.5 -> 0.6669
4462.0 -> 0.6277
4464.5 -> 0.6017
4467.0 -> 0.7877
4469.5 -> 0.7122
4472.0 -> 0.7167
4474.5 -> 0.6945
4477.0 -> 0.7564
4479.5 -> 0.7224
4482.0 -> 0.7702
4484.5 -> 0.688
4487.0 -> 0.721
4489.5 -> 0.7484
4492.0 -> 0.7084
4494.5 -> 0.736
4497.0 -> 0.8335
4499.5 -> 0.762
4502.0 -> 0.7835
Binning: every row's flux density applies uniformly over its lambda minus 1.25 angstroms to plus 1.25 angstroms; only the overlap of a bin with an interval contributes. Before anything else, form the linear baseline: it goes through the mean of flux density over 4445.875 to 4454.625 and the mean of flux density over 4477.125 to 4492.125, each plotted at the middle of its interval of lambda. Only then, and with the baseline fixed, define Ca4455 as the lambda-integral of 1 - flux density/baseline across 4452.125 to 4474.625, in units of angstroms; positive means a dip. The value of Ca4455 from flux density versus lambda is 0.99 angstroms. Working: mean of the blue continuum 0.679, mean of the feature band 0.668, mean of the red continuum 0.73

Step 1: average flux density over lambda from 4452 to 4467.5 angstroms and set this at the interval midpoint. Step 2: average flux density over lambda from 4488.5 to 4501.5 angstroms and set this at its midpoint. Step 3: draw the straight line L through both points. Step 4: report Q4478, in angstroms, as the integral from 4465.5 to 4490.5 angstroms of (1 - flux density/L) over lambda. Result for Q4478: -0.9 angstroms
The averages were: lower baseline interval 0.646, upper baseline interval 0.759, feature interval 0.73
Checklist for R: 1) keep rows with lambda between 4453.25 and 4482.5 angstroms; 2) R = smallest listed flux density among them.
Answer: 0.5388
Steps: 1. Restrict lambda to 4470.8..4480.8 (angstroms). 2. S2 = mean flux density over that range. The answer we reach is 0.723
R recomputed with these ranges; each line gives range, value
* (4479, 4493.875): 0.688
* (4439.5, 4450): 0.6581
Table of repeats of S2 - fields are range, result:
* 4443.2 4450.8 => 0.703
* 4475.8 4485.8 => 0.734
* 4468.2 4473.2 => 0.715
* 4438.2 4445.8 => 0.691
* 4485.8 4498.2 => 0.749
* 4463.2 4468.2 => 0.693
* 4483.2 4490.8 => 0.719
